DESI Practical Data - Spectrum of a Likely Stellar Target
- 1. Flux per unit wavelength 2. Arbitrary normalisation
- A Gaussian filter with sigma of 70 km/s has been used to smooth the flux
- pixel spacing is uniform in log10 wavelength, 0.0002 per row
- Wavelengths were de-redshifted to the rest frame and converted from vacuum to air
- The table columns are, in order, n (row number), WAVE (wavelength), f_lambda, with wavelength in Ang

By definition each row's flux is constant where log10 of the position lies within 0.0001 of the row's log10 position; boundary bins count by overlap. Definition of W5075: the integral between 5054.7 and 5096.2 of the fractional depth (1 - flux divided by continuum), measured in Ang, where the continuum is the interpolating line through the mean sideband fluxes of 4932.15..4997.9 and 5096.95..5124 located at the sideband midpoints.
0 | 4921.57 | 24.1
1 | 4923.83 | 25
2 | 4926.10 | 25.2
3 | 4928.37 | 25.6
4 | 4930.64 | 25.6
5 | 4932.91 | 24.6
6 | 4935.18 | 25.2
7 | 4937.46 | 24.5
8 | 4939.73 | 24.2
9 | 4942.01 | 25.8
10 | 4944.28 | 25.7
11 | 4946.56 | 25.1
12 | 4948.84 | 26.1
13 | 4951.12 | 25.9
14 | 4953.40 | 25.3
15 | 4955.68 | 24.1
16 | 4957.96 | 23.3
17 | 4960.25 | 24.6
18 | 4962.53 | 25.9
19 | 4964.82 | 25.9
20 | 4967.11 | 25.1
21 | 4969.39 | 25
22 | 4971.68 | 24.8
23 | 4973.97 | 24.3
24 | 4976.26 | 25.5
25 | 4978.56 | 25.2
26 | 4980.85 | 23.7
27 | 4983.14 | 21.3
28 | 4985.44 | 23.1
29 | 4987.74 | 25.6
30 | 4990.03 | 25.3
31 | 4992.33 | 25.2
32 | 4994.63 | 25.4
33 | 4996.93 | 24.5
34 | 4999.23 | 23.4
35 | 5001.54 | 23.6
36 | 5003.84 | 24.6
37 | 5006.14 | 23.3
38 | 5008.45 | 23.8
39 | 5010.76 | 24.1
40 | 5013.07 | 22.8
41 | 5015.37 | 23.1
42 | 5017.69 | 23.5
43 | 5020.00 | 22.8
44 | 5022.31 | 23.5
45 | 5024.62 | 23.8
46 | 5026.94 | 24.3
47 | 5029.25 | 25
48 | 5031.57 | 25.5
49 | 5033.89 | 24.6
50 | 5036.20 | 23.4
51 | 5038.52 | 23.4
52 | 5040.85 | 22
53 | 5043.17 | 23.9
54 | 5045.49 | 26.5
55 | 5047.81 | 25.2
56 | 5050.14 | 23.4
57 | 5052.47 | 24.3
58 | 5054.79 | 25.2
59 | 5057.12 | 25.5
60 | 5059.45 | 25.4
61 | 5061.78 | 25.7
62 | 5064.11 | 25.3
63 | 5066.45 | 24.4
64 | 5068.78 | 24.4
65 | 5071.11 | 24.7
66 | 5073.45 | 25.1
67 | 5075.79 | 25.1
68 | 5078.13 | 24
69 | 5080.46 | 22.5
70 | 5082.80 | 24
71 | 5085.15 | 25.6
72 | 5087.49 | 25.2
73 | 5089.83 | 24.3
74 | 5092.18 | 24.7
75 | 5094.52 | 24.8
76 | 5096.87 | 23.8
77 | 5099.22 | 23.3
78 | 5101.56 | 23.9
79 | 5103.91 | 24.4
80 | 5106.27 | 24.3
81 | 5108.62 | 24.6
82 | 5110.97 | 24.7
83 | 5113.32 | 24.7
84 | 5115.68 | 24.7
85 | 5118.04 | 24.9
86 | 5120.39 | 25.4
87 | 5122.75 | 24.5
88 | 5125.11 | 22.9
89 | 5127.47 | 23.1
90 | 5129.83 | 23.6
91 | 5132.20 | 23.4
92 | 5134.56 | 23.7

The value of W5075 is -0.33 Ang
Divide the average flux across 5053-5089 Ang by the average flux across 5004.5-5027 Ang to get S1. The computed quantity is 1.1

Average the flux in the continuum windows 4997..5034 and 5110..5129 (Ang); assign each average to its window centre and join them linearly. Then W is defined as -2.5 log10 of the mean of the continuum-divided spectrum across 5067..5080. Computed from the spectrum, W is -0.019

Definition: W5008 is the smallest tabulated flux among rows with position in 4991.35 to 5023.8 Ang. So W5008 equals 22.8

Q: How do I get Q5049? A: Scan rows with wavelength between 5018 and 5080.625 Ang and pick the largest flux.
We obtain 26.5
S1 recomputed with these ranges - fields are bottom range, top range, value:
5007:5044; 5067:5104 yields 1.03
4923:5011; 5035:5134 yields 0.99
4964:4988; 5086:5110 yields 1.00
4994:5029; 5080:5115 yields 1.02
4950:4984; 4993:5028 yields 0.96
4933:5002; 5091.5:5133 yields 0.98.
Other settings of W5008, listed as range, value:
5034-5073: 22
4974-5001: 21.3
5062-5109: 22.5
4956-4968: 23.3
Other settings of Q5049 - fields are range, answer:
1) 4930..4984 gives 26.1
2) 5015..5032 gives 25.5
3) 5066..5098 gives 25.6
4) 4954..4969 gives 25.9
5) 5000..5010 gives 24.6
